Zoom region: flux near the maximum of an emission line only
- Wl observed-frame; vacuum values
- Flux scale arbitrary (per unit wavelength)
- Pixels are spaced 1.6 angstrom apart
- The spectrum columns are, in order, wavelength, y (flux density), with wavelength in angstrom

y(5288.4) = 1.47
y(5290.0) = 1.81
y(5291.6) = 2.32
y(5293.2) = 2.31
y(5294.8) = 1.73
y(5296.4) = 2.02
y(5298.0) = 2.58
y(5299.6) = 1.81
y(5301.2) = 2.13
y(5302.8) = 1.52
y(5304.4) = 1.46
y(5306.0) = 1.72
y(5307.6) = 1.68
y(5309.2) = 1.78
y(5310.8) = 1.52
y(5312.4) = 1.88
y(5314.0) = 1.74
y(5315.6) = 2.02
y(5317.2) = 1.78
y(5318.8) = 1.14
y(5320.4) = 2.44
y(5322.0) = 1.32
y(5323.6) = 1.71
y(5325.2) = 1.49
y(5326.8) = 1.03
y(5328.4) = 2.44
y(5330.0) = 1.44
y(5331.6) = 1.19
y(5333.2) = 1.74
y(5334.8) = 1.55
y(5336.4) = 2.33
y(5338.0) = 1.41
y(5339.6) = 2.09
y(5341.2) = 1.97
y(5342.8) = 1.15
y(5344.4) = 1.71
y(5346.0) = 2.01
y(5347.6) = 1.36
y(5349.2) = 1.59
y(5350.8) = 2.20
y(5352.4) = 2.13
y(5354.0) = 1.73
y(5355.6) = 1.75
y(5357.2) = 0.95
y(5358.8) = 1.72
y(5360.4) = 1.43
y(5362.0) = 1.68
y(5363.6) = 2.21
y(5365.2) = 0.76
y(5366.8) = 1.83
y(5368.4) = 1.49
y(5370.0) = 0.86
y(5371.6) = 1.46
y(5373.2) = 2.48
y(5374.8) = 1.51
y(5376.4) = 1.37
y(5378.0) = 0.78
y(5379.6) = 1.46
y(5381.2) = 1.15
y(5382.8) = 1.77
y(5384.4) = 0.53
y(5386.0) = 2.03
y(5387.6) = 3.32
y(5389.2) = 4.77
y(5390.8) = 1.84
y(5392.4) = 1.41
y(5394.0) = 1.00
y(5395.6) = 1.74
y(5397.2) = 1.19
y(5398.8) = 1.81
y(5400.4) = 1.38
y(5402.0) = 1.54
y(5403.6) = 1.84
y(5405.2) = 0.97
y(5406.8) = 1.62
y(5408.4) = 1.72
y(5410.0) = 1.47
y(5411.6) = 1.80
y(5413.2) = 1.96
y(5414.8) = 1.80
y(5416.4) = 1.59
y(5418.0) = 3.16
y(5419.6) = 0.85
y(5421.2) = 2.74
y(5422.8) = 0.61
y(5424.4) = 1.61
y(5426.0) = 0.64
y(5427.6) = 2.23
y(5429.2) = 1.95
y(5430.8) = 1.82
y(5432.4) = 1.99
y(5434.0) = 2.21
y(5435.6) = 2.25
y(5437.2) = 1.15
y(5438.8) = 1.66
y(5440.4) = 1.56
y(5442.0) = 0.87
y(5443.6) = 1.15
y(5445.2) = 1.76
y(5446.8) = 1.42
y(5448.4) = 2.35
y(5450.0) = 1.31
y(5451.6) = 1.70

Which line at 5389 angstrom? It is Hgamma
